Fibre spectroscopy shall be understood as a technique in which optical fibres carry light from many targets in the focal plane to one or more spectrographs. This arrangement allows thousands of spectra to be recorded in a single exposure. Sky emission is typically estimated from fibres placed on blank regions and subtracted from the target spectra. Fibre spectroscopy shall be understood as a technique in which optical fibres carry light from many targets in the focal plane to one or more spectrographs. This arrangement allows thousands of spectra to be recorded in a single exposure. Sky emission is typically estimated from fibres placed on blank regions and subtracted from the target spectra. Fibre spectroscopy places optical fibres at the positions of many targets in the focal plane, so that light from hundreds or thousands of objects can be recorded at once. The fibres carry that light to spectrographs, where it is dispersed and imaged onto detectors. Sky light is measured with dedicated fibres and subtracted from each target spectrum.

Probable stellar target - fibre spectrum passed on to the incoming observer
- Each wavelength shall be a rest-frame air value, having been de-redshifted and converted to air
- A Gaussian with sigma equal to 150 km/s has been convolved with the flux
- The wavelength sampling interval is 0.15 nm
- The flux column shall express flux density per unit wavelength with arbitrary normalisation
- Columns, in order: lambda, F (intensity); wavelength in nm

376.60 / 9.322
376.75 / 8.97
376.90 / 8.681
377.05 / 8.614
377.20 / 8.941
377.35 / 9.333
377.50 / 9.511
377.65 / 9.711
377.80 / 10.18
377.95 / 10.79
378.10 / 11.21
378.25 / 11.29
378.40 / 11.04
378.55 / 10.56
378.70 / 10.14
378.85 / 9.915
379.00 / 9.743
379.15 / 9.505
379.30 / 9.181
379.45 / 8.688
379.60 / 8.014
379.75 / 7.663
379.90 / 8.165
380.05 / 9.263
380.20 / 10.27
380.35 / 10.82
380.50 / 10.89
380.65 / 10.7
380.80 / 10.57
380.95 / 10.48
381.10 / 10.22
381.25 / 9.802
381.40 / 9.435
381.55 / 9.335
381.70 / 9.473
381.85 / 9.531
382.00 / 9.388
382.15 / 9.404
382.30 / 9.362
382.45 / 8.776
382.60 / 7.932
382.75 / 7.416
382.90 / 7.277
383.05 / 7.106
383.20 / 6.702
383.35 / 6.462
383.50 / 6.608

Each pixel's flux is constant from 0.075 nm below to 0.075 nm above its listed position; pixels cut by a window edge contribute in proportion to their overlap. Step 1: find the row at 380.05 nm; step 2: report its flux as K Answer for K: 9.263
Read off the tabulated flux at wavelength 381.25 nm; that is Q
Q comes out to 9.802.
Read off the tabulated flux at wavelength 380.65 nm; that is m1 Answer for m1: 10.7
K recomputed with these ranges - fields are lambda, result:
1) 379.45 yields 8.688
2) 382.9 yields 7.277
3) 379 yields 9.743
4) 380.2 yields 10.27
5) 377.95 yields 10.79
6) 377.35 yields 9.333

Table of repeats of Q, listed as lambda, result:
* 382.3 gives 9.362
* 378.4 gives 11.04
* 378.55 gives 10.56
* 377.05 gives 8.614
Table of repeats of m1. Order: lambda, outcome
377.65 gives 9.711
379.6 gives 8.014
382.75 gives 7.416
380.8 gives 10.57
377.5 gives 9.511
